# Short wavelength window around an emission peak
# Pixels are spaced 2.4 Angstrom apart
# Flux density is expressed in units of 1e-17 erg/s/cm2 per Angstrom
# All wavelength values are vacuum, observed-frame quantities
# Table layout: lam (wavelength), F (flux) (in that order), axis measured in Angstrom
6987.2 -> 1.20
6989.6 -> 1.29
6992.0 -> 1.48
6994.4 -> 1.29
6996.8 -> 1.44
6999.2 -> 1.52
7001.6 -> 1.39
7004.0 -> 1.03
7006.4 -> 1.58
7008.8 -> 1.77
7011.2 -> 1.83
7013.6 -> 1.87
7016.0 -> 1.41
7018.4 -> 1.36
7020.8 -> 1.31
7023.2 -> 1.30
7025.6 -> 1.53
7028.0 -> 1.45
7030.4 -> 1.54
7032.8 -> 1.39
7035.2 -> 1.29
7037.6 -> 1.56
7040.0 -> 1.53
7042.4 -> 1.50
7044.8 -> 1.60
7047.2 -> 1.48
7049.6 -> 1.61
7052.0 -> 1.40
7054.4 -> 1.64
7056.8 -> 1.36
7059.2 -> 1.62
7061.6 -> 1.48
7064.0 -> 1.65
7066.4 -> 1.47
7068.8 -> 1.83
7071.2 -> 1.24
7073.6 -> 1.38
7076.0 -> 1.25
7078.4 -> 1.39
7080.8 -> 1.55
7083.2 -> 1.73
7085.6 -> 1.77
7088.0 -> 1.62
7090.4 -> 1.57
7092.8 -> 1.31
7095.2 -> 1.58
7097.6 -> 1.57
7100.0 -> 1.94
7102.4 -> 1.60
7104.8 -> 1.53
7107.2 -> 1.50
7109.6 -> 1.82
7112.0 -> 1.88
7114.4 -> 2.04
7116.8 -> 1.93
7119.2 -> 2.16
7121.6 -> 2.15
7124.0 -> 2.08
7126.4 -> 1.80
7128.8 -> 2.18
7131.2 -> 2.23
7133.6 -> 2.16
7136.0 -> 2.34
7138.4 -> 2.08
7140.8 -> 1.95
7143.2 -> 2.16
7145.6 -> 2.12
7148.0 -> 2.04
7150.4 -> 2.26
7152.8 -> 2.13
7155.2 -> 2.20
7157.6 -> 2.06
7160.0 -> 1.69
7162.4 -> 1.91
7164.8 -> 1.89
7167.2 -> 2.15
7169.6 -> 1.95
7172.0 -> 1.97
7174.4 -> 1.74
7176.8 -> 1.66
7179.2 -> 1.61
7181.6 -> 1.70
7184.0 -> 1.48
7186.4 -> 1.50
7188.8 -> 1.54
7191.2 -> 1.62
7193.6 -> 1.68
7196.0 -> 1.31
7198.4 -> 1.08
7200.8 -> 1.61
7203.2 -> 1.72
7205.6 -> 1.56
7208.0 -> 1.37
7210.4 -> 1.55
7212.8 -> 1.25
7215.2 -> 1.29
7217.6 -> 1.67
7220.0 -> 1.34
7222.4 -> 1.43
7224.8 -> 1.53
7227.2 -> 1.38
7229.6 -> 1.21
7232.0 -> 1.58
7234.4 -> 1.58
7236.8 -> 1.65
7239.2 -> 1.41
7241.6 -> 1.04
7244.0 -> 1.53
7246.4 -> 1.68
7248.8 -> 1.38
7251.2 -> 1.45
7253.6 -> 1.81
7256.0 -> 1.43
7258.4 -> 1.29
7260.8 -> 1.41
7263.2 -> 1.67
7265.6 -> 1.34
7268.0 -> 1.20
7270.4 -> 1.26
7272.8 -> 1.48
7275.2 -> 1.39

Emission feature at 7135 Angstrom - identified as Mg II 2798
